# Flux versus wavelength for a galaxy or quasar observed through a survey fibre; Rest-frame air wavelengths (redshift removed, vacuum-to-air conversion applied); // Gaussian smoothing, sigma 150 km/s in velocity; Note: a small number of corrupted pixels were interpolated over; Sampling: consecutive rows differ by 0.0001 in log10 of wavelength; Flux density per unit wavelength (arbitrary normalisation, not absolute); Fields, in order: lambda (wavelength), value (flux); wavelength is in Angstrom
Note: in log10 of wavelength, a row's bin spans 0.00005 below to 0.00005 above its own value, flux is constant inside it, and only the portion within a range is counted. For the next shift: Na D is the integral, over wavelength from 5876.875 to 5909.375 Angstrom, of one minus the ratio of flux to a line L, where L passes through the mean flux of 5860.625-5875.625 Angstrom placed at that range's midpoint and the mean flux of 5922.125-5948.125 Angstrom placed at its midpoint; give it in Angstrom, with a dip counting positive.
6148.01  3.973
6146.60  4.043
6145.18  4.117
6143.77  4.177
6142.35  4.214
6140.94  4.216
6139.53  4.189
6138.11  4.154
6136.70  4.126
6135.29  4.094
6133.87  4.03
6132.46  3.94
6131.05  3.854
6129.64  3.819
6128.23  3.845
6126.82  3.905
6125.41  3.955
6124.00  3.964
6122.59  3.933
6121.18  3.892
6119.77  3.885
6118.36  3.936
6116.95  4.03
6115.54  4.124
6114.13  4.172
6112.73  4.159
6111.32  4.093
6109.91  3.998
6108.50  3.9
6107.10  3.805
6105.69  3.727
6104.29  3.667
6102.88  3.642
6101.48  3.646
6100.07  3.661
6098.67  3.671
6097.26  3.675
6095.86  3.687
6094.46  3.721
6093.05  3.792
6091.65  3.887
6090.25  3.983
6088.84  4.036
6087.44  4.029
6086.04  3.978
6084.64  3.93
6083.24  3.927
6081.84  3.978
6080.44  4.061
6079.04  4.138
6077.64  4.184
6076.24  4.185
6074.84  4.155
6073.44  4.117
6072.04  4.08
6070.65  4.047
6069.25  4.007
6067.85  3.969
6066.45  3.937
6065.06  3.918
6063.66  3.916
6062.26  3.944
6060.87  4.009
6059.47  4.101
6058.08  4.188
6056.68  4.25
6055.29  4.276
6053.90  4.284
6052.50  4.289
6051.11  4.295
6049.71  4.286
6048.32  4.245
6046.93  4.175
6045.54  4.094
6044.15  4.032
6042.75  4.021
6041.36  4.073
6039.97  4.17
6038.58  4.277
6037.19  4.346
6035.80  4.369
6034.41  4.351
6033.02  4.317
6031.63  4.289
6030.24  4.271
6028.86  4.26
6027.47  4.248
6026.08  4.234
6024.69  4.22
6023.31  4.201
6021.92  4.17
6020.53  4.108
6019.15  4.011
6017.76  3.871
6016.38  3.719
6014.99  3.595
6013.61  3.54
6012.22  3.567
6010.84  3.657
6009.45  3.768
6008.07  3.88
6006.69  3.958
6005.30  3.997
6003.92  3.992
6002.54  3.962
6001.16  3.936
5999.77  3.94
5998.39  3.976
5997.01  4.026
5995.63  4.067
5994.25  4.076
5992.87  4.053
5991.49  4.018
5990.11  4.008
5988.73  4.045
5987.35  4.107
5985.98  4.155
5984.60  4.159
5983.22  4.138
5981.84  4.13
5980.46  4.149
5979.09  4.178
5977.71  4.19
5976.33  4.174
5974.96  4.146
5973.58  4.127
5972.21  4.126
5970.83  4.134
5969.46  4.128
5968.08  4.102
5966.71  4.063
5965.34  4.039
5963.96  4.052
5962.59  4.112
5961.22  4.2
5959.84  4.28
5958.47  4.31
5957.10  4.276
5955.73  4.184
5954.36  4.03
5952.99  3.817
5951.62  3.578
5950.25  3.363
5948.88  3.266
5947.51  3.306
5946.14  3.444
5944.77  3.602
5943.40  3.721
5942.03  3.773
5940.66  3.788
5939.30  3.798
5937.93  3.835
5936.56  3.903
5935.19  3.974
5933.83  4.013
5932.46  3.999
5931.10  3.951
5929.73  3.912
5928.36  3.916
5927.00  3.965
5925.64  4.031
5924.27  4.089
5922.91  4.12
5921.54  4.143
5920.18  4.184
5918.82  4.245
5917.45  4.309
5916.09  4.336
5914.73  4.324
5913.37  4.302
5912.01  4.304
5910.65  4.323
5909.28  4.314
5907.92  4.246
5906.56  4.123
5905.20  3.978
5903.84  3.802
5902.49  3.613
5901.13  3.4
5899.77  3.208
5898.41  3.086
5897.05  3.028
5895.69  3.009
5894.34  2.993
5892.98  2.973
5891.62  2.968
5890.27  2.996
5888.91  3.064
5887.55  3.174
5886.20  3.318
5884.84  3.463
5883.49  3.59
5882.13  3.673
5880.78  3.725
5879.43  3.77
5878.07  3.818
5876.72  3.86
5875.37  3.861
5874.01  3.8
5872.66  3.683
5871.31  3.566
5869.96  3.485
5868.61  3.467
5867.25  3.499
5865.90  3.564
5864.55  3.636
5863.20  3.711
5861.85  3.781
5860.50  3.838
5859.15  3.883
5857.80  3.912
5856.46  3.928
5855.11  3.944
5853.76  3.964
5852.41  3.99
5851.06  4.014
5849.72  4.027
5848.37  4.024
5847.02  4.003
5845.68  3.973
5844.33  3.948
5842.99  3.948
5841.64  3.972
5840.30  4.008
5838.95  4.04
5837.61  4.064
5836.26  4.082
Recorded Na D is 2.2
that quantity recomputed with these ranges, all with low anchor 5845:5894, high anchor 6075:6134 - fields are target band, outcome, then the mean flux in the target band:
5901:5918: -1.9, 4.13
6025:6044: -2.0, 4.24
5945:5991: -3.0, 4.01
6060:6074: -0.4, 3.99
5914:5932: -1.9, 4.12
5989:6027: -1.4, 3.95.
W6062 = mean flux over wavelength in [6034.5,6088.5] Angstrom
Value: 4.11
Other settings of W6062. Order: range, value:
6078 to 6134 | 3.9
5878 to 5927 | 3.73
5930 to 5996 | 3.98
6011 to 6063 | 4.12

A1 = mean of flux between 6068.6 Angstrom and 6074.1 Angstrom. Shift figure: 4.07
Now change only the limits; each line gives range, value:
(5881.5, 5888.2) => 3.44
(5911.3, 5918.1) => 4.32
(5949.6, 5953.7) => 3.59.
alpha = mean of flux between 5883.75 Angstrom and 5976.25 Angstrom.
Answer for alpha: 3.83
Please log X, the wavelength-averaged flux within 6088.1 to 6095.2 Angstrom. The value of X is 3.88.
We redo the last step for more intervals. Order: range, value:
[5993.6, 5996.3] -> 4.07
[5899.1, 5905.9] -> 3.61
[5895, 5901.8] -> 3.15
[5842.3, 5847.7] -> 3.97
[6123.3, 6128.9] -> 3.92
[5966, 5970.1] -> 4.1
